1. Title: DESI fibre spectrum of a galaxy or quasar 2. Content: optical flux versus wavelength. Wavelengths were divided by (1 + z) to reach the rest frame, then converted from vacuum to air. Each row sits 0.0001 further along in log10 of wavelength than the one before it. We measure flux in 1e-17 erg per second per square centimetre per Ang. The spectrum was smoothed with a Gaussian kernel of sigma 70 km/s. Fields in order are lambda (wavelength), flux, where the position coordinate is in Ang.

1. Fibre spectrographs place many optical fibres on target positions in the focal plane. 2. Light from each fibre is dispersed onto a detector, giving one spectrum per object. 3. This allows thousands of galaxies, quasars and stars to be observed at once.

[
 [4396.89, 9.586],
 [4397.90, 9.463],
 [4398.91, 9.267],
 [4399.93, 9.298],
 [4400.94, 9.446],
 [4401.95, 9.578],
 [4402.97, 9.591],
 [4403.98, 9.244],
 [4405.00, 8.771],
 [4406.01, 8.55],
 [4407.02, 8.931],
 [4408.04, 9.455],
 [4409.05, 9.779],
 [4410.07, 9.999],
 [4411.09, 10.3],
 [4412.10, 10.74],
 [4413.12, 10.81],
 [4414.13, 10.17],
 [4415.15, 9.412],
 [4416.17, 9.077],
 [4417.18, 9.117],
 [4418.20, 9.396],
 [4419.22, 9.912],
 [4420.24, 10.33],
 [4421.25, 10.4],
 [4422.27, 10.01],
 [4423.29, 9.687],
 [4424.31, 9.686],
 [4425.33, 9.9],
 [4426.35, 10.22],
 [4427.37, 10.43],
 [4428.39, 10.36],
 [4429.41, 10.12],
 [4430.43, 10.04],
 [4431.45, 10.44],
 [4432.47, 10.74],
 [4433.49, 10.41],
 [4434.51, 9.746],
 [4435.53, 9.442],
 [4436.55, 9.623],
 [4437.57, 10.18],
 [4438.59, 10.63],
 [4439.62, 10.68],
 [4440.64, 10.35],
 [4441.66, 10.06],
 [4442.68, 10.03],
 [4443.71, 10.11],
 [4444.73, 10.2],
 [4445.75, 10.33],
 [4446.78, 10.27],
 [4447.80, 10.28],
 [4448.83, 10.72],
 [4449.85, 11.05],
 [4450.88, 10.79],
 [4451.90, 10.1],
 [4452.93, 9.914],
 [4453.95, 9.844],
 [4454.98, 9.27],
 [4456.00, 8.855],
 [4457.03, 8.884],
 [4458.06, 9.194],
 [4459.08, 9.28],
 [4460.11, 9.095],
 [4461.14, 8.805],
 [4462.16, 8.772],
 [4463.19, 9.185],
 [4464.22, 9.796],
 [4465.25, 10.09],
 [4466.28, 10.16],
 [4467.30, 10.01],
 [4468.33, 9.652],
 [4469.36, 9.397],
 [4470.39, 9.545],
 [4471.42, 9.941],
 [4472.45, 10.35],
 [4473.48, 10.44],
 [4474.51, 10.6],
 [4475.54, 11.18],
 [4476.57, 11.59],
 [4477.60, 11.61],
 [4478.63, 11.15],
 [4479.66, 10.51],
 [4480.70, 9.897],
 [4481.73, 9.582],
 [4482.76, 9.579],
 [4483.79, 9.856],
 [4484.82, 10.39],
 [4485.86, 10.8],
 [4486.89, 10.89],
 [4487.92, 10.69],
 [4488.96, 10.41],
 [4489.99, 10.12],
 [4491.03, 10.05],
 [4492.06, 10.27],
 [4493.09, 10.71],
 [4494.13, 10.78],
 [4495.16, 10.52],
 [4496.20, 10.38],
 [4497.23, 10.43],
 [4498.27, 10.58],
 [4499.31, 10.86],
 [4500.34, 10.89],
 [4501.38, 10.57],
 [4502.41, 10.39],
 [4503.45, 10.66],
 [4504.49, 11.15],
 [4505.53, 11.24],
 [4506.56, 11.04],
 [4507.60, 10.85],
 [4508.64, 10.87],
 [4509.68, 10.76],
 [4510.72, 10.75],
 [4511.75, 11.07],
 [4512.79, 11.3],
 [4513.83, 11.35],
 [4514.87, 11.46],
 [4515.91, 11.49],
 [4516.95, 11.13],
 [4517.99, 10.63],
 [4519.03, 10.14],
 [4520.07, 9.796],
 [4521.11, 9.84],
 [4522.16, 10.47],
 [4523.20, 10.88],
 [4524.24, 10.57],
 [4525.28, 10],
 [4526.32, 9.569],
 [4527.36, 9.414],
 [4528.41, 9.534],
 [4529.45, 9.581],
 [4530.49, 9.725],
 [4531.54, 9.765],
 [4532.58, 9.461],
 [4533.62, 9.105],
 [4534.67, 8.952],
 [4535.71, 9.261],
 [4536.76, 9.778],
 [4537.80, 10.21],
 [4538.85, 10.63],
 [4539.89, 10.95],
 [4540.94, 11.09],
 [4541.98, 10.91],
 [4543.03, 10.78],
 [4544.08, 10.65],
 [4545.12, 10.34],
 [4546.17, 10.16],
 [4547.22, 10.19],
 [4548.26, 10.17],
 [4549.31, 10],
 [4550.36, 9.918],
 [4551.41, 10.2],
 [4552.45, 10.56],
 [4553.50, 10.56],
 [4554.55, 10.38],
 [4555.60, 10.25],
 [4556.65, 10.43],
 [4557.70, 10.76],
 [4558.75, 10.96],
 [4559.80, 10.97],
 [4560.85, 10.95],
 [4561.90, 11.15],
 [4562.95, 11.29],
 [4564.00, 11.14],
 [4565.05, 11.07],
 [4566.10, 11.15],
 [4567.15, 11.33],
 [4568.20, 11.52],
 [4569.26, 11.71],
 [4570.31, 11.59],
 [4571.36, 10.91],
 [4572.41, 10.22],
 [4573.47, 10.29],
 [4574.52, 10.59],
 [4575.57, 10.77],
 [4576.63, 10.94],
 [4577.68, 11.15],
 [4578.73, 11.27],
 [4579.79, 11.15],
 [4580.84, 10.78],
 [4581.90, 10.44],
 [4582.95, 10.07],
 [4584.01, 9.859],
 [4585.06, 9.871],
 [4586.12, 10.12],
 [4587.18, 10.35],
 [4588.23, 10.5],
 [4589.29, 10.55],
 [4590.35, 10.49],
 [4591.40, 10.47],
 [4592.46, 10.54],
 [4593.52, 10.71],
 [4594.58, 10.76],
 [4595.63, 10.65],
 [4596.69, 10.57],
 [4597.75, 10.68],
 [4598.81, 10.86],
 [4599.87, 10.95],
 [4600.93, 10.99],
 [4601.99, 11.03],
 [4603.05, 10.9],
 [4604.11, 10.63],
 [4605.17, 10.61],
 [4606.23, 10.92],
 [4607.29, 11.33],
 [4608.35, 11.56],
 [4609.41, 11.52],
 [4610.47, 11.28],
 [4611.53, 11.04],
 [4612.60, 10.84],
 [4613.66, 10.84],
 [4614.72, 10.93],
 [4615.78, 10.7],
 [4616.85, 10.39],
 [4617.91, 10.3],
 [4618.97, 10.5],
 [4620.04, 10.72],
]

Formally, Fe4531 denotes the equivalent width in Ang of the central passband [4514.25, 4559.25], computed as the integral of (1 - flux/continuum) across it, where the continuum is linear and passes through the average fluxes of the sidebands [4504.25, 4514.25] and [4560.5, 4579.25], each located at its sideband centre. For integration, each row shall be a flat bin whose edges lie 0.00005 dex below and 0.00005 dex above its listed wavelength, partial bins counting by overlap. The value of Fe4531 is 3.3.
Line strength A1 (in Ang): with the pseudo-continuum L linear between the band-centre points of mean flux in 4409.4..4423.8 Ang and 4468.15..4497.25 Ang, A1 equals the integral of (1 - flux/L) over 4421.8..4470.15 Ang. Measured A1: 1.0 Ang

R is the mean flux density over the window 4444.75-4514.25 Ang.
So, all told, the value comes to 10.3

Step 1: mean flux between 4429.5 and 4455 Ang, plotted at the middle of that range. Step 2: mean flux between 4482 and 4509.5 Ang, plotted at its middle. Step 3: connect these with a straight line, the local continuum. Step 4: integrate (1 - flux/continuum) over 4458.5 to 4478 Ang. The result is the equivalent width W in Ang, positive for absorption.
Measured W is 0.8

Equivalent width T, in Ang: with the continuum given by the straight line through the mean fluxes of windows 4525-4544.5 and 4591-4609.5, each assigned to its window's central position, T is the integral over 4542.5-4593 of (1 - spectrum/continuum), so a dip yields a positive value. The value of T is -1.20 Ang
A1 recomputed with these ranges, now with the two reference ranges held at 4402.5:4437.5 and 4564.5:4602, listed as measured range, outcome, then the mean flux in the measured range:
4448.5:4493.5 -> 0.3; 10.1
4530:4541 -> 0.7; 9.85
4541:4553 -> 0.2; 10.4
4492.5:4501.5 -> -0.3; 10.6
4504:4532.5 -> -0.3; 10.5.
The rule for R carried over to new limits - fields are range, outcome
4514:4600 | 10.5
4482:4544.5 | 10.4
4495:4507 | 10.7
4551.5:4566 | 10.8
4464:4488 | 10.3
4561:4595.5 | 10.8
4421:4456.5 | 10.1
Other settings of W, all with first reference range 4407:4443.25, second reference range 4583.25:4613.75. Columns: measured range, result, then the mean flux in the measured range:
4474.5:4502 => -0.7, 10.6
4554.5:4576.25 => -0.7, 10.9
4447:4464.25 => 0.9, 9.64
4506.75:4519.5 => -0.7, 11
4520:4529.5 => 0.4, 9.99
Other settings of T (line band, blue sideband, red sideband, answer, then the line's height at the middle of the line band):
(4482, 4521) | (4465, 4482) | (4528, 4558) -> -1.5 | 10.3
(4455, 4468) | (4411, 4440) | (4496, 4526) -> 1.3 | 10.3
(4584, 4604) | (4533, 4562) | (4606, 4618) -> 0.4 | 10.8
